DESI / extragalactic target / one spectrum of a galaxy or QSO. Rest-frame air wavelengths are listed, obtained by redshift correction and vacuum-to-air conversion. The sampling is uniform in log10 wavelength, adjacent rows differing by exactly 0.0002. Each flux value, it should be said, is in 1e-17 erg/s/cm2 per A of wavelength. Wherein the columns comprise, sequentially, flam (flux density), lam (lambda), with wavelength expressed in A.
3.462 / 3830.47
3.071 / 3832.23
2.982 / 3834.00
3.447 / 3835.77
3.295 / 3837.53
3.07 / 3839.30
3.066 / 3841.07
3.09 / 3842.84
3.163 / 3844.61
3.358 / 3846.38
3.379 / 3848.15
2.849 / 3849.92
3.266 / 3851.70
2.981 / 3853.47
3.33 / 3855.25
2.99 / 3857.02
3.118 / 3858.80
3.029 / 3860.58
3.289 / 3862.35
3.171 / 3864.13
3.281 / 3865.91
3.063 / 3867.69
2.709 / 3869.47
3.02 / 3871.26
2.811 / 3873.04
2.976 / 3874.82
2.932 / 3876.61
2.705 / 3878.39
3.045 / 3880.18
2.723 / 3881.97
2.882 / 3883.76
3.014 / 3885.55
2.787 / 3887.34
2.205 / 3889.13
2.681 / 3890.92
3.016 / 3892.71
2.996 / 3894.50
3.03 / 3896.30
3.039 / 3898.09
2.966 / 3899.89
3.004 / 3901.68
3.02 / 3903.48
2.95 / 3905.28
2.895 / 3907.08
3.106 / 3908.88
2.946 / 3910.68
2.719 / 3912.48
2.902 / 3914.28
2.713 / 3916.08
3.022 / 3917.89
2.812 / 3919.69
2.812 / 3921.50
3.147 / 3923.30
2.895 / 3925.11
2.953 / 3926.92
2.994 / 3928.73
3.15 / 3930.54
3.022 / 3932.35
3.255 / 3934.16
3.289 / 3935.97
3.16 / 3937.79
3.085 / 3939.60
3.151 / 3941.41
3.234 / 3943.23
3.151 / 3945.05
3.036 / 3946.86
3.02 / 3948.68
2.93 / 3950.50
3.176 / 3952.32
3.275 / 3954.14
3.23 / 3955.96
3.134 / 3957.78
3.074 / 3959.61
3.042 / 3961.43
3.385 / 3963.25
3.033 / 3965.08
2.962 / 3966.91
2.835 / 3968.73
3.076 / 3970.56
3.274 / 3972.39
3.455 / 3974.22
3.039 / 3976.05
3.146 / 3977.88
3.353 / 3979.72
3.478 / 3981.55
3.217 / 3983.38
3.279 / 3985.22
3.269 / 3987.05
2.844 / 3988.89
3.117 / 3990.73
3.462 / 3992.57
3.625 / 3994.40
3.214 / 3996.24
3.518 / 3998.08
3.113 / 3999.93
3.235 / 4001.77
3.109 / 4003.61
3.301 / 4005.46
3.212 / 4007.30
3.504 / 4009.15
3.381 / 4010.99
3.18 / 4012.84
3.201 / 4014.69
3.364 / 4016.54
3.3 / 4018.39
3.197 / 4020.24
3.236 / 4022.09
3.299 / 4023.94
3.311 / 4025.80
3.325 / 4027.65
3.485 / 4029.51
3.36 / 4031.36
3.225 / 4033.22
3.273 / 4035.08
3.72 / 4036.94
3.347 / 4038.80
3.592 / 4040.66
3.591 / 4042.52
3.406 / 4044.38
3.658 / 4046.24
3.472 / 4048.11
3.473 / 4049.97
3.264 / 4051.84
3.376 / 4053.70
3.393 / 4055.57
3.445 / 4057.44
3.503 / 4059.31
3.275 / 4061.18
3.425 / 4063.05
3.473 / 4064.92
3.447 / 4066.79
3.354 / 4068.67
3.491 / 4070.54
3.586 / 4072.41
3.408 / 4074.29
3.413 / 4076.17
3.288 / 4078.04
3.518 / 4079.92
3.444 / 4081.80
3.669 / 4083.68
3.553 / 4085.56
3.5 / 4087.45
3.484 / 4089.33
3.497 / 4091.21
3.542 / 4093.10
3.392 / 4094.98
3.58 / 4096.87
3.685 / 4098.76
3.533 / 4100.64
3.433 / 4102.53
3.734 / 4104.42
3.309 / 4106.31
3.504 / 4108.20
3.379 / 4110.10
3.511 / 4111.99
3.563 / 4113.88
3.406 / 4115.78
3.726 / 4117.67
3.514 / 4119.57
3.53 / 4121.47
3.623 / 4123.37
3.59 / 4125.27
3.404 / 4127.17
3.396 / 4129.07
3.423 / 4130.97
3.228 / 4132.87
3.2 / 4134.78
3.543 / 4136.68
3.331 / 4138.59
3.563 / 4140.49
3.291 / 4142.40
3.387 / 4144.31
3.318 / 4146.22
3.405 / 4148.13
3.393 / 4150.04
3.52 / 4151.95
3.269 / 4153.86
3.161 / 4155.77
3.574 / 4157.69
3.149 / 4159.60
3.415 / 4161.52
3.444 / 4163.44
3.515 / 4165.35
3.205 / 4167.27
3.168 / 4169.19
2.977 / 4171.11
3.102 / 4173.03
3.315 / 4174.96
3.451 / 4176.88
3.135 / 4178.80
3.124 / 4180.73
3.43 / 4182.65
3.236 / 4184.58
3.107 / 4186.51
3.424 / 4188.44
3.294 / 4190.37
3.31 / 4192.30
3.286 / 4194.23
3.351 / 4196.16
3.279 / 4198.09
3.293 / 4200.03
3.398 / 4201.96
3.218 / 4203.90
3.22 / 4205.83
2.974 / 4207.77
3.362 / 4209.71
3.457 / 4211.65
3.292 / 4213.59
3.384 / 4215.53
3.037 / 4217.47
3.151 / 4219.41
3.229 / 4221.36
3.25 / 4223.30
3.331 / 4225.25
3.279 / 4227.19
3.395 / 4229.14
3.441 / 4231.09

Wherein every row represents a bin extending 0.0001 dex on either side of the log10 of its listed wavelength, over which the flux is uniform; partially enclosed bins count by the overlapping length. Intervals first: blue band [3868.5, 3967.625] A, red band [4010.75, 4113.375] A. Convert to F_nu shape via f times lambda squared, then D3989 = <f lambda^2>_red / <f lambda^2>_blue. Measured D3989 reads 1.24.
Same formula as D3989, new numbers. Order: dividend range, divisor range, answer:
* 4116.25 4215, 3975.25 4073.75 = 1.07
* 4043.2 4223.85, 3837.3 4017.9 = 1.21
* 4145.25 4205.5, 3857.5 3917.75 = 1.30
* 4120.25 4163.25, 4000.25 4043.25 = 1.08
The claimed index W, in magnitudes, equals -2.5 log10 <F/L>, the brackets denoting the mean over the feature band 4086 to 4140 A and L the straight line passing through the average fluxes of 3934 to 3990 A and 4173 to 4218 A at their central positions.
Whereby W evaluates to -0.08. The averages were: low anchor 3.16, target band 3.49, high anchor 3.28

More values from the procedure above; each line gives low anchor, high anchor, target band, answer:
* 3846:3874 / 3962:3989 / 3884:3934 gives 0.08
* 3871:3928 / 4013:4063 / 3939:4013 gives -0.01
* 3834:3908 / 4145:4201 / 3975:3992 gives -0.03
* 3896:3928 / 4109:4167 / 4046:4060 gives -0.06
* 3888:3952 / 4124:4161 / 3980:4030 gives -0.05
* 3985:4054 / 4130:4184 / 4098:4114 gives -0.06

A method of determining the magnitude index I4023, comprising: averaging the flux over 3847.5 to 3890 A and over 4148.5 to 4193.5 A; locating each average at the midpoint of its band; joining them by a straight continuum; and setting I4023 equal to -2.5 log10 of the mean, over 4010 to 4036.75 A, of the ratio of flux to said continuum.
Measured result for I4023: -0.057 mag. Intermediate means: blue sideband 2.98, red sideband 3.29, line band 3.31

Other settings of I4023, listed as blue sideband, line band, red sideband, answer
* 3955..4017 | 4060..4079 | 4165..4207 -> -0.058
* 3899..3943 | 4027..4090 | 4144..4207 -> -0.094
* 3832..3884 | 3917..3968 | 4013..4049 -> 0.047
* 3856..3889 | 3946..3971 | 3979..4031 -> 0.030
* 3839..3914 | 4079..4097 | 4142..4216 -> -0.100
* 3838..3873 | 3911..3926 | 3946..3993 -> 0.092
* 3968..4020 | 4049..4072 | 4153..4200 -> -0.049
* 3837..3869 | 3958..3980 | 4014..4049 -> 0.058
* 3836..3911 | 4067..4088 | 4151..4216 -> -0.091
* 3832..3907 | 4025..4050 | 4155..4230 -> -0.097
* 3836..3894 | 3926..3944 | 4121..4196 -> -0.013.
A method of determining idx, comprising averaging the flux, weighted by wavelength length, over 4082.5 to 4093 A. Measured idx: 3.54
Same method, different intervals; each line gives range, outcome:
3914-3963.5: 3.07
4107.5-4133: 3.49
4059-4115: 3.48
